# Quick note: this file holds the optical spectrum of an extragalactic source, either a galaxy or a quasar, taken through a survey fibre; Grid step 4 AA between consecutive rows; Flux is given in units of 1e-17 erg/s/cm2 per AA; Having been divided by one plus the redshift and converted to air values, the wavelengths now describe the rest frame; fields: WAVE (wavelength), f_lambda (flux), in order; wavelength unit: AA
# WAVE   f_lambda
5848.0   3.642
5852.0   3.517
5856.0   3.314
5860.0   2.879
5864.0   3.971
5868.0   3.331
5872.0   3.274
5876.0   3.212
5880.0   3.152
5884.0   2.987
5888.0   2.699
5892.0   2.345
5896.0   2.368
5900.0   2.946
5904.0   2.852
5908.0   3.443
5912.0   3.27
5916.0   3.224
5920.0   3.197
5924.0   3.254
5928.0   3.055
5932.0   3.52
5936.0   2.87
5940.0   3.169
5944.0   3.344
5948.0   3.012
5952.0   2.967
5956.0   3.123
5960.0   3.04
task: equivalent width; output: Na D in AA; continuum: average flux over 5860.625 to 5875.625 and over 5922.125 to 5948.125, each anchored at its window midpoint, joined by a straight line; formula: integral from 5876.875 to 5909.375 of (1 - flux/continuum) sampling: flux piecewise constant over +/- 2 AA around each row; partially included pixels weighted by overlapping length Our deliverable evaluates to 4.8 AA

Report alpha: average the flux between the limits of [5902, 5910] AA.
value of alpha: 3.15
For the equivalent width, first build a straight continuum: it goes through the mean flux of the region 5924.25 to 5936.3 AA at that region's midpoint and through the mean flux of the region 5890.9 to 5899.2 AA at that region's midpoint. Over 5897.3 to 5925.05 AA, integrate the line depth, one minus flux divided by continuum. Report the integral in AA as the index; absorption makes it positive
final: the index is -3.6 AA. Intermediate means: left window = 2.44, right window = 3.2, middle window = 3.15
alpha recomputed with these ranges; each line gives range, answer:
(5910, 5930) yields 3.2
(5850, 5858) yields 3.42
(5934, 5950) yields 3.1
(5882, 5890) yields 2.84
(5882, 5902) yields 2.67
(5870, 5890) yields 3.06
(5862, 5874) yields 3.53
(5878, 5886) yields 3.07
